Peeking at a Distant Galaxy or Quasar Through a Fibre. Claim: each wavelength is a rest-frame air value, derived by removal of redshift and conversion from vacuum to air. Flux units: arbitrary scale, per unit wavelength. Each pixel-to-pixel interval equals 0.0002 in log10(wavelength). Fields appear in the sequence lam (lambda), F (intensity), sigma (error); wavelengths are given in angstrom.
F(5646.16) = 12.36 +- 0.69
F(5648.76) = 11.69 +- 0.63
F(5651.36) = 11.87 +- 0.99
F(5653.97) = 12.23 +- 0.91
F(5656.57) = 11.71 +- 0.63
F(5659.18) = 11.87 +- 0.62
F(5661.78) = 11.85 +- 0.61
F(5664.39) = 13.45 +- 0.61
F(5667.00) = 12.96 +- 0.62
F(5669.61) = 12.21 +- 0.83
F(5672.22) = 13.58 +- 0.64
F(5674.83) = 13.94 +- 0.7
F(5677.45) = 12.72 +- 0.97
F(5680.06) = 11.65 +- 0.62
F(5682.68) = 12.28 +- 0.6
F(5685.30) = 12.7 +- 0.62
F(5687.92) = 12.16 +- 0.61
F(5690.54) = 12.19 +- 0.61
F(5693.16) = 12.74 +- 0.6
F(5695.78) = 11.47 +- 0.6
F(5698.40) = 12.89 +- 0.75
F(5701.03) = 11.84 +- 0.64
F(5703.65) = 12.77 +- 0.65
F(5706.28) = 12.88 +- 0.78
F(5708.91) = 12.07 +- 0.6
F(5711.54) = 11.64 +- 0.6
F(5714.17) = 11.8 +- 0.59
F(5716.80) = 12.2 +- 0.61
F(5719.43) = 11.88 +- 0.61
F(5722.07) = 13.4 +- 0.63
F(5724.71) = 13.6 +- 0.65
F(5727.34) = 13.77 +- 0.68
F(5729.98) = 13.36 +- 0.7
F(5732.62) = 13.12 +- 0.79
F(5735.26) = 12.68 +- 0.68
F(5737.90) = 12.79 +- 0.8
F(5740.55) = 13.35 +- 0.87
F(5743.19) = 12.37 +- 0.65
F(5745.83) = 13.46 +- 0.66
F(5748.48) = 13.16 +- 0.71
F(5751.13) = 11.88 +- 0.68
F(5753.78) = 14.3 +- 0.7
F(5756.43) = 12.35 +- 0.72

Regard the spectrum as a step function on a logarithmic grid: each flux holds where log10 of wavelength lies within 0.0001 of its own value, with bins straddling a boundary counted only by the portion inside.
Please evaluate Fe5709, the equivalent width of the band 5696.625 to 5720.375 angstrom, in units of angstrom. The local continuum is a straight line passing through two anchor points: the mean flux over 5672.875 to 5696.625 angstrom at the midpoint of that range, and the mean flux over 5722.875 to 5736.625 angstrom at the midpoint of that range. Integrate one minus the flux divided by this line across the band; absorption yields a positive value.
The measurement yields 1.3 angstrom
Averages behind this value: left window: 12.5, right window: 13.3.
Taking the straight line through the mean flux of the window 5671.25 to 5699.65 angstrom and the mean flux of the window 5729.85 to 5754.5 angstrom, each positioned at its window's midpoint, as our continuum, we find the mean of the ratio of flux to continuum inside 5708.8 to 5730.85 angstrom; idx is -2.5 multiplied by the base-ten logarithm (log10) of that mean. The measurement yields 0.02 mag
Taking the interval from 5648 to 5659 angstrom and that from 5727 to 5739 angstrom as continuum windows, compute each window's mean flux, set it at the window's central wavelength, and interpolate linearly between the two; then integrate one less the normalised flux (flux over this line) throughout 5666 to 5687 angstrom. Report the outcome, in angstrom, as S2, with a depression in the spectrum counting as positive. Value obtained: -0.9 angstrom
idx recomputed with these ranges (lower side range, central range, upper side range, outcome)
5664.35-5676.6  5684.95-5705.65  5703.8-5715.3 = 0.02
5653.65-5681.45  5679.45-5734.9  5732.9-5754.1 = 0.02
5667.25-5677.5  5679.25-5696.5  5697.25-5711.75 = 0.05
